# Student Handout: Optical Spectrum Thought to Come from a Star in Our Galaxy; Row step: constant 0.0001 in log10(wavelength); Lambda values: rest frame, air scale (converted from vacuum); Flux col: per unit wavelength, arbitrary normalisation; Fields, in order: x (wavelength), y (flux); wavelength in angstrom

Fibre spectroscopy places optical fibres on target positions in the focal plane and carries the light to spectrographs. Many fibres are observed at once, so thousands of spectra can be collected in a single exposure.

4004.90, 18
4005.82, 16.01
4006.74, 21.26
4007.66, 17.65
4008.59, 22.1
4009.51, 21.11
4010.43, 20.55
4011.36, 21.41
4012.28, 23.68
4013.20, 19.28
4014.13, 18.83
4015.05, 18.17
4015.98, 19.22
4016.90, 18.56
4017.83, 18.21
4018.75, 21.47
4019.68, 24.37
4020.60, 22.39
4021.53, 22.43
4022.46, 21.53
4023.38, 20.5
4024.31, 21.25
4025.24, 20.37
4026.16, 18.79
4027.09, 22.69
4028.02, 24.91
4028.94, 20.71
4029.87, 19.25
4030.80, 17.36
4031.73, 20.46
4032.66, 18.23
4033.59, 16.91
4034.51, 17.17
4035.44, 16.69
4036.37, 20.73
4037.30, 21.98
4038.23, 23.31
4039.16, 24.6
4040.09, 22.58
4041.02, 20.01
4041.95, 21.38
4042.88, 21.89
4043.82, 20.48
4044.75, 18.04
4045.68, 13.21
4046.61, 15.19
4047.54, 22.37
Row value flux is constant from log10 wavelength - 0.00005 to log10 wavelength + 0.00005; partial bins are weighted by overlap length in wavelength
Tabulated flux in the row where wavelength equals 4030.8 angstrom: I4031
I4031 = 17.36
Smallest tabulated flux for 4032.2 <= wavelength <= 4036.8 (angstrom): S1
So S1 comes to 16.69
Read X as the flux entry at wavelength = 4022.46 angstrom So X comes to 21.53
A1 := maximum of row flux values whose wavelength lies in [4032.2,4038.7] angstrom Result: 23.31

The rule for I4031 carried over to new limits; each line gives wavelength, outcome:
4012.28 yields 23.68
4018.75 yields 21.47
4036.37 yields 20.73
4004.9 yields 18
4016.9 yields 18.56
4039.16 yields 24.6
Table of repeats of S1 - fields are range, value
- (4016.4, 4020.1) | 18.21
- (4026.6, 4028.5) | 22.69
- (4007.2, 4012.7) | 17.65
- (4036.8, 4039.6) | 21.98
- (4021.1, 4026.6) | 18.79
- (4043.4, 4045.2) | 18.04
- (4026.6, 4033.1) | 17.36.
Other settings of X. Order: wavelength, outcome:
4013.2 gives 19.28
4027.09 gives 22.69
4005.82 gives 16.01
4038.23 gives 23.31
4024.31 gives 21.25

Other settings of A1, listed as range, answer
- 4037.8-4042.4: 24.6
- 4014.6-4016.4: 19.22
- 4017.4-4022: 24.37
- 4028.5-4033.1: 20.71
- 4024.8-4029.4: 24.91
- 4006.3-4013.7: 23.68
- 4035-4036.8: 20.73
